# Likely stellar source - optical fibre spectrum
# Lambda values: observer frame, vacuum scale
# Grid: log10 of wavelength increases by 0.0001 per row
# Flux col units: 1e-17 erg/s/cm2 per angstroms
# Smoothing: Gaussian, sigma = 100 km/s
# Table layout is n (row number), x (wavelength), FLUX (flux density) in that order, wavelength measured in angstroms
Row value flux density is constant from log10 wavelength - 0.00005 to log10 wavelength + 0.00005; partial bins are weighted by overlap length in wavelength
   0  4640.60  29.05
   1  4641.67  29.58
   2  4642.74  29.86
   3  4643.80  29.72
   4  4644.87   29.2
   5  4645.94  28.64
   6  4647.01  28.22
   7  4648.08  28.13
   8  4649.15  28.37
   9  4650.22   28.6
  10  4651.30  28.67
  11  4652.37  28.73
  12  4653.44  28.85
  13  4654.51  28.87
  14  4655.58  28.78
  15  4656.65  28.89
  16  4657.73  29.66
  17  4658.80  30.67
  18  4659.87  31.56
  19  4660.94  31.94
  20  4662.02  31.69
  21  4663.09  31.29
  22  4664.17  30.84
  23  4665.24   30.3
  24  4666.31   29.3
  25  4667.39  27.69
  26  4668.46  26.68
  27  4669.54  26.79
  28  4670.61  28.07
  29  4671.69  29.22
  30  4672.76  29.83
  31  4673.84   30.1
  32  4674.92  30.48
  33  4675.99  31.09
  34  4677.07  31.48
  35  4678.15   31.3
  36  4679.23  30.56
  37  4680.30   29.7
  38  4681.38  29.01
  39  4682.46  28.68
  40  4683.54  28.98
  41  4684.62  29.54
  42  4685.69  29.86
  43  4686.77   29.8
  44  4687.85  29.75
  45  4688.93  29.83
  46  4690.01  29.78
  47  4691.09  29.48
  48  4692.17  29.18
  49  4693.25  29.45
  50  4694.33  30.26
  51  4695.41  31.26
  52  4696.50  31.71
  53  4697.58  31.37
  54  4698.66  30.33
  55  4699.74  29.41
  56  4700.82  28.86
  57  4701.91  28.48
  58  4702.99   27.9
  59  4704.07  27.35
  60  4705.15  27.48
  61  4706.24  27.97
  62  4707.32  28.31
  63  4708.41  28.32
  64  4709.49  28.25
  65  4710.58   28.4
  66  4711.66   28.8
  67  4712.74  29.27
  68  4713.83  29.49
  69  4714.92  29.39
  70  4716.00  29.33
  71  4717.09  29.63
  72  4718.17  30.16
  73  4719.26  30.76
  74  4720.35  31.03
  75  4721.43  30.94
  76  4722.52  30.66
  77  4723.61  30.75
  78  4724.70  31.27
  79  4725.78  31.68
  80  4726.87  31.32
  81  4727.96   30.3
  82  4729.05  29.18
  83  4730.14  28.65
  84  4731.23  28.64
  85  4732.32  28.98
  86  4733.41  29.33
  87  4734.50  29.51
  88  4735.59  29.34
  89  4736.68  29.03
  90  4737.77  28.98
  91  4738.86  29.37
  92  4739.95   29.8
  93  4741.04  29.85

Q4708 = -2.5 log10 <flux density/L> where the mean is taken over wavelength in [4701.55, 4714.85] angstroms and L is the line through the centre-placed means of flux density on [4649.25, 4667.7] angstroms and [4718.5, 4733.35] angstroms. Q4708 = 0.07 mag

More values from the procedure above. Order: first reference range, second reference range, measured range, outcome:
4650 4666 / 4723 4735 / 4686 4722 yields 0.02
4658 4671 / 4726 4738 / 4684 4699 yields -0.02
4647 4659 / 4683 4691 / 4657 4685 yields -0.02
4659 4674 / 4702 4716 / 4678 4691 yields -0.02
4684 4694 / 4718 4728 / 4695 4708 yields 0.04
